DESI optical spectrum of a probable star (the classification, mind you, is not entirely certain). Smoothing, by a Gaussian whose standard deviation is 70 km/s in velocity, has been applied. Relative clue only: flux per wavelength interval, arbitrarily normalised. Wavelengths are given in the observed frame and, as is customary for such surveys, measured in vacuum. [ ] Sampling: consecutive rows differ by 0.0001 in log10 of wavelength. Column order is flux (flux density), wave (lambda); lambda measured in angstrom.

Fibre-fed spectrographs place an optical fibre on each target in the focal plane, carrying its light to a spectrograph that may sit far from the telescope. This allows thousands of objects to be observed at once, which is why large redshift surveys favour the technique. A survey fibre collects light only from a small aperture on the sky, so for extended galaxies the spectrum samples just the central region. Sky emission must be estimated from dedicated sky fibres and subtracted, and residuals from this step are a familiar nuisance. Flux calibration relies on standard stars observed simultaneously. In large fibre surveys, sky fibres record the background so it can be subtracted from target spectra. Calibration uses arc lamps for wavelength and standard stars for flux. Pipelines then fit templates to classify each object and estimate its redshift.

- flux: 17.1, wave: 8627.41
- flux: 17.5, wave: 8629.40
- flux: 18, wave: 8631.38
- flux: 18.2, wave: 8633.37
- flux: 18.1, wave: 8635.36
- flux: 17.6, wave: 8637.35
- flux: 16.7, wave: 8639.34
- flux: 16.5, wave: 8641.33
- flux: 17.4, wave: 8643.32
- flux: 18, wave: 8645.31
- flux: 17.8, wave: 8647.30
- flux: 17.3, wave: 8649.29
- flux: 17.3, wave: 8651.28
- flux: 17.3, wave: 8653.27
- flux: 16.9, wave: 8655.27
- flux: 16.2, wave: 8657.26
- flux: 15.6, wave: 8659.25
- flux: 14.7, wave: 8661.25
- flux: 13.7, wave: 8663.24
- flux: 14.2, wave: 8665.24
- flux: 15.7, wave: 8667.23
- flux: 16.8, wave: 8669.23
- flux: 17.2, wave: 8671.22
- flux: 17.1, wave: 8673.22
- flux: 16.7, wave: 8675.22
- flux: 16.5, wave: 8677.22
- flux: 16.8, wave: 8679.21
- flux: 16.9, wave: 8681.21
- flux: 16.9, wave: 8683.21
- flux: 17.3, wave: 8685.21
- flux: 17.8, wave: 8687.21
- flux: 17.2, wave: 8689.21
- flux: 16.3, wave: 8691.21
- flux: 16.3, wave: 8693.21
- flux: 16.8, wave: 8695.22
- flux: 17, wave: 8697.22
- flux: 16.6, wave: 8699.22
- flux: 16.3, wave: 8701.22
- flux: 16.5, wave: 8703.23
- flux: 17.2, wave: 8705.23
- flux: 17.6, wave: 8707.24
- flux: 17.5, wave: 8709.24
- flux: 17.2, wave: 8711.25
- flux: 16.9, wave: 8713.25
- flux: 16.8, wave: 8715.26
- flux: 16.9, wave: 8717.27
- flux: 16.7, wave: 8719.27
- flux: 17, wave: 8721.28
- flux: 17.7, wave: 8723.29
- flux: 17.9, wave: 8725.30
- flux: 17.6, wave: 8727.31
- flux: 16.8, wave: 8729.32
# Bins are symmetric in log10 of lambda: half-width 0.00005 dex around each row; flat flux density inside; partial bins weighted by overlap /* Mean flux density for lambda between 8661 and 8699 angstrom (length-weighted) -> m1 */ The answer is 16.5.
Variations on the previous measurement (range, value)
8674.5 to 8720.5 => 16.9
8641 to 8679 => 16.5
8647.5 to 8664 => 16.2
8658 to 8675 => 15.7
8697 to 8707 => 16.8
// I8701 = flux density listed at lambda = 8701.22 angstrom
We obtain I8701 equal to 16.3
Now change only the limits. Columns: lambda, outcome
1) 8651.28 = 17.3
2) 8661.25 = 14.7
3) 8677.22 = 16.5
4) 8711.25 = 17.2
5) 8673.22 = 17.1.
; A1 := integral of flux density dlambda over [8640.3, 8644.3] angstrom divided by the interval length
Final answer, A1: 16.9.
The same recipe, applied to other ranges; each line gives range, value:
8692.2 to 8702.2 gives 16.6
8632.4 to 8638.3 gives 18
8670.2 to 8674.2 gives 17.2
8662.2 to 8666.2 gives 14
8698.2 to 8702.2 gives 16.5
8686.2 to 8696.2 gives 16.9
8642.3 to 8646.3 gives 17.7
